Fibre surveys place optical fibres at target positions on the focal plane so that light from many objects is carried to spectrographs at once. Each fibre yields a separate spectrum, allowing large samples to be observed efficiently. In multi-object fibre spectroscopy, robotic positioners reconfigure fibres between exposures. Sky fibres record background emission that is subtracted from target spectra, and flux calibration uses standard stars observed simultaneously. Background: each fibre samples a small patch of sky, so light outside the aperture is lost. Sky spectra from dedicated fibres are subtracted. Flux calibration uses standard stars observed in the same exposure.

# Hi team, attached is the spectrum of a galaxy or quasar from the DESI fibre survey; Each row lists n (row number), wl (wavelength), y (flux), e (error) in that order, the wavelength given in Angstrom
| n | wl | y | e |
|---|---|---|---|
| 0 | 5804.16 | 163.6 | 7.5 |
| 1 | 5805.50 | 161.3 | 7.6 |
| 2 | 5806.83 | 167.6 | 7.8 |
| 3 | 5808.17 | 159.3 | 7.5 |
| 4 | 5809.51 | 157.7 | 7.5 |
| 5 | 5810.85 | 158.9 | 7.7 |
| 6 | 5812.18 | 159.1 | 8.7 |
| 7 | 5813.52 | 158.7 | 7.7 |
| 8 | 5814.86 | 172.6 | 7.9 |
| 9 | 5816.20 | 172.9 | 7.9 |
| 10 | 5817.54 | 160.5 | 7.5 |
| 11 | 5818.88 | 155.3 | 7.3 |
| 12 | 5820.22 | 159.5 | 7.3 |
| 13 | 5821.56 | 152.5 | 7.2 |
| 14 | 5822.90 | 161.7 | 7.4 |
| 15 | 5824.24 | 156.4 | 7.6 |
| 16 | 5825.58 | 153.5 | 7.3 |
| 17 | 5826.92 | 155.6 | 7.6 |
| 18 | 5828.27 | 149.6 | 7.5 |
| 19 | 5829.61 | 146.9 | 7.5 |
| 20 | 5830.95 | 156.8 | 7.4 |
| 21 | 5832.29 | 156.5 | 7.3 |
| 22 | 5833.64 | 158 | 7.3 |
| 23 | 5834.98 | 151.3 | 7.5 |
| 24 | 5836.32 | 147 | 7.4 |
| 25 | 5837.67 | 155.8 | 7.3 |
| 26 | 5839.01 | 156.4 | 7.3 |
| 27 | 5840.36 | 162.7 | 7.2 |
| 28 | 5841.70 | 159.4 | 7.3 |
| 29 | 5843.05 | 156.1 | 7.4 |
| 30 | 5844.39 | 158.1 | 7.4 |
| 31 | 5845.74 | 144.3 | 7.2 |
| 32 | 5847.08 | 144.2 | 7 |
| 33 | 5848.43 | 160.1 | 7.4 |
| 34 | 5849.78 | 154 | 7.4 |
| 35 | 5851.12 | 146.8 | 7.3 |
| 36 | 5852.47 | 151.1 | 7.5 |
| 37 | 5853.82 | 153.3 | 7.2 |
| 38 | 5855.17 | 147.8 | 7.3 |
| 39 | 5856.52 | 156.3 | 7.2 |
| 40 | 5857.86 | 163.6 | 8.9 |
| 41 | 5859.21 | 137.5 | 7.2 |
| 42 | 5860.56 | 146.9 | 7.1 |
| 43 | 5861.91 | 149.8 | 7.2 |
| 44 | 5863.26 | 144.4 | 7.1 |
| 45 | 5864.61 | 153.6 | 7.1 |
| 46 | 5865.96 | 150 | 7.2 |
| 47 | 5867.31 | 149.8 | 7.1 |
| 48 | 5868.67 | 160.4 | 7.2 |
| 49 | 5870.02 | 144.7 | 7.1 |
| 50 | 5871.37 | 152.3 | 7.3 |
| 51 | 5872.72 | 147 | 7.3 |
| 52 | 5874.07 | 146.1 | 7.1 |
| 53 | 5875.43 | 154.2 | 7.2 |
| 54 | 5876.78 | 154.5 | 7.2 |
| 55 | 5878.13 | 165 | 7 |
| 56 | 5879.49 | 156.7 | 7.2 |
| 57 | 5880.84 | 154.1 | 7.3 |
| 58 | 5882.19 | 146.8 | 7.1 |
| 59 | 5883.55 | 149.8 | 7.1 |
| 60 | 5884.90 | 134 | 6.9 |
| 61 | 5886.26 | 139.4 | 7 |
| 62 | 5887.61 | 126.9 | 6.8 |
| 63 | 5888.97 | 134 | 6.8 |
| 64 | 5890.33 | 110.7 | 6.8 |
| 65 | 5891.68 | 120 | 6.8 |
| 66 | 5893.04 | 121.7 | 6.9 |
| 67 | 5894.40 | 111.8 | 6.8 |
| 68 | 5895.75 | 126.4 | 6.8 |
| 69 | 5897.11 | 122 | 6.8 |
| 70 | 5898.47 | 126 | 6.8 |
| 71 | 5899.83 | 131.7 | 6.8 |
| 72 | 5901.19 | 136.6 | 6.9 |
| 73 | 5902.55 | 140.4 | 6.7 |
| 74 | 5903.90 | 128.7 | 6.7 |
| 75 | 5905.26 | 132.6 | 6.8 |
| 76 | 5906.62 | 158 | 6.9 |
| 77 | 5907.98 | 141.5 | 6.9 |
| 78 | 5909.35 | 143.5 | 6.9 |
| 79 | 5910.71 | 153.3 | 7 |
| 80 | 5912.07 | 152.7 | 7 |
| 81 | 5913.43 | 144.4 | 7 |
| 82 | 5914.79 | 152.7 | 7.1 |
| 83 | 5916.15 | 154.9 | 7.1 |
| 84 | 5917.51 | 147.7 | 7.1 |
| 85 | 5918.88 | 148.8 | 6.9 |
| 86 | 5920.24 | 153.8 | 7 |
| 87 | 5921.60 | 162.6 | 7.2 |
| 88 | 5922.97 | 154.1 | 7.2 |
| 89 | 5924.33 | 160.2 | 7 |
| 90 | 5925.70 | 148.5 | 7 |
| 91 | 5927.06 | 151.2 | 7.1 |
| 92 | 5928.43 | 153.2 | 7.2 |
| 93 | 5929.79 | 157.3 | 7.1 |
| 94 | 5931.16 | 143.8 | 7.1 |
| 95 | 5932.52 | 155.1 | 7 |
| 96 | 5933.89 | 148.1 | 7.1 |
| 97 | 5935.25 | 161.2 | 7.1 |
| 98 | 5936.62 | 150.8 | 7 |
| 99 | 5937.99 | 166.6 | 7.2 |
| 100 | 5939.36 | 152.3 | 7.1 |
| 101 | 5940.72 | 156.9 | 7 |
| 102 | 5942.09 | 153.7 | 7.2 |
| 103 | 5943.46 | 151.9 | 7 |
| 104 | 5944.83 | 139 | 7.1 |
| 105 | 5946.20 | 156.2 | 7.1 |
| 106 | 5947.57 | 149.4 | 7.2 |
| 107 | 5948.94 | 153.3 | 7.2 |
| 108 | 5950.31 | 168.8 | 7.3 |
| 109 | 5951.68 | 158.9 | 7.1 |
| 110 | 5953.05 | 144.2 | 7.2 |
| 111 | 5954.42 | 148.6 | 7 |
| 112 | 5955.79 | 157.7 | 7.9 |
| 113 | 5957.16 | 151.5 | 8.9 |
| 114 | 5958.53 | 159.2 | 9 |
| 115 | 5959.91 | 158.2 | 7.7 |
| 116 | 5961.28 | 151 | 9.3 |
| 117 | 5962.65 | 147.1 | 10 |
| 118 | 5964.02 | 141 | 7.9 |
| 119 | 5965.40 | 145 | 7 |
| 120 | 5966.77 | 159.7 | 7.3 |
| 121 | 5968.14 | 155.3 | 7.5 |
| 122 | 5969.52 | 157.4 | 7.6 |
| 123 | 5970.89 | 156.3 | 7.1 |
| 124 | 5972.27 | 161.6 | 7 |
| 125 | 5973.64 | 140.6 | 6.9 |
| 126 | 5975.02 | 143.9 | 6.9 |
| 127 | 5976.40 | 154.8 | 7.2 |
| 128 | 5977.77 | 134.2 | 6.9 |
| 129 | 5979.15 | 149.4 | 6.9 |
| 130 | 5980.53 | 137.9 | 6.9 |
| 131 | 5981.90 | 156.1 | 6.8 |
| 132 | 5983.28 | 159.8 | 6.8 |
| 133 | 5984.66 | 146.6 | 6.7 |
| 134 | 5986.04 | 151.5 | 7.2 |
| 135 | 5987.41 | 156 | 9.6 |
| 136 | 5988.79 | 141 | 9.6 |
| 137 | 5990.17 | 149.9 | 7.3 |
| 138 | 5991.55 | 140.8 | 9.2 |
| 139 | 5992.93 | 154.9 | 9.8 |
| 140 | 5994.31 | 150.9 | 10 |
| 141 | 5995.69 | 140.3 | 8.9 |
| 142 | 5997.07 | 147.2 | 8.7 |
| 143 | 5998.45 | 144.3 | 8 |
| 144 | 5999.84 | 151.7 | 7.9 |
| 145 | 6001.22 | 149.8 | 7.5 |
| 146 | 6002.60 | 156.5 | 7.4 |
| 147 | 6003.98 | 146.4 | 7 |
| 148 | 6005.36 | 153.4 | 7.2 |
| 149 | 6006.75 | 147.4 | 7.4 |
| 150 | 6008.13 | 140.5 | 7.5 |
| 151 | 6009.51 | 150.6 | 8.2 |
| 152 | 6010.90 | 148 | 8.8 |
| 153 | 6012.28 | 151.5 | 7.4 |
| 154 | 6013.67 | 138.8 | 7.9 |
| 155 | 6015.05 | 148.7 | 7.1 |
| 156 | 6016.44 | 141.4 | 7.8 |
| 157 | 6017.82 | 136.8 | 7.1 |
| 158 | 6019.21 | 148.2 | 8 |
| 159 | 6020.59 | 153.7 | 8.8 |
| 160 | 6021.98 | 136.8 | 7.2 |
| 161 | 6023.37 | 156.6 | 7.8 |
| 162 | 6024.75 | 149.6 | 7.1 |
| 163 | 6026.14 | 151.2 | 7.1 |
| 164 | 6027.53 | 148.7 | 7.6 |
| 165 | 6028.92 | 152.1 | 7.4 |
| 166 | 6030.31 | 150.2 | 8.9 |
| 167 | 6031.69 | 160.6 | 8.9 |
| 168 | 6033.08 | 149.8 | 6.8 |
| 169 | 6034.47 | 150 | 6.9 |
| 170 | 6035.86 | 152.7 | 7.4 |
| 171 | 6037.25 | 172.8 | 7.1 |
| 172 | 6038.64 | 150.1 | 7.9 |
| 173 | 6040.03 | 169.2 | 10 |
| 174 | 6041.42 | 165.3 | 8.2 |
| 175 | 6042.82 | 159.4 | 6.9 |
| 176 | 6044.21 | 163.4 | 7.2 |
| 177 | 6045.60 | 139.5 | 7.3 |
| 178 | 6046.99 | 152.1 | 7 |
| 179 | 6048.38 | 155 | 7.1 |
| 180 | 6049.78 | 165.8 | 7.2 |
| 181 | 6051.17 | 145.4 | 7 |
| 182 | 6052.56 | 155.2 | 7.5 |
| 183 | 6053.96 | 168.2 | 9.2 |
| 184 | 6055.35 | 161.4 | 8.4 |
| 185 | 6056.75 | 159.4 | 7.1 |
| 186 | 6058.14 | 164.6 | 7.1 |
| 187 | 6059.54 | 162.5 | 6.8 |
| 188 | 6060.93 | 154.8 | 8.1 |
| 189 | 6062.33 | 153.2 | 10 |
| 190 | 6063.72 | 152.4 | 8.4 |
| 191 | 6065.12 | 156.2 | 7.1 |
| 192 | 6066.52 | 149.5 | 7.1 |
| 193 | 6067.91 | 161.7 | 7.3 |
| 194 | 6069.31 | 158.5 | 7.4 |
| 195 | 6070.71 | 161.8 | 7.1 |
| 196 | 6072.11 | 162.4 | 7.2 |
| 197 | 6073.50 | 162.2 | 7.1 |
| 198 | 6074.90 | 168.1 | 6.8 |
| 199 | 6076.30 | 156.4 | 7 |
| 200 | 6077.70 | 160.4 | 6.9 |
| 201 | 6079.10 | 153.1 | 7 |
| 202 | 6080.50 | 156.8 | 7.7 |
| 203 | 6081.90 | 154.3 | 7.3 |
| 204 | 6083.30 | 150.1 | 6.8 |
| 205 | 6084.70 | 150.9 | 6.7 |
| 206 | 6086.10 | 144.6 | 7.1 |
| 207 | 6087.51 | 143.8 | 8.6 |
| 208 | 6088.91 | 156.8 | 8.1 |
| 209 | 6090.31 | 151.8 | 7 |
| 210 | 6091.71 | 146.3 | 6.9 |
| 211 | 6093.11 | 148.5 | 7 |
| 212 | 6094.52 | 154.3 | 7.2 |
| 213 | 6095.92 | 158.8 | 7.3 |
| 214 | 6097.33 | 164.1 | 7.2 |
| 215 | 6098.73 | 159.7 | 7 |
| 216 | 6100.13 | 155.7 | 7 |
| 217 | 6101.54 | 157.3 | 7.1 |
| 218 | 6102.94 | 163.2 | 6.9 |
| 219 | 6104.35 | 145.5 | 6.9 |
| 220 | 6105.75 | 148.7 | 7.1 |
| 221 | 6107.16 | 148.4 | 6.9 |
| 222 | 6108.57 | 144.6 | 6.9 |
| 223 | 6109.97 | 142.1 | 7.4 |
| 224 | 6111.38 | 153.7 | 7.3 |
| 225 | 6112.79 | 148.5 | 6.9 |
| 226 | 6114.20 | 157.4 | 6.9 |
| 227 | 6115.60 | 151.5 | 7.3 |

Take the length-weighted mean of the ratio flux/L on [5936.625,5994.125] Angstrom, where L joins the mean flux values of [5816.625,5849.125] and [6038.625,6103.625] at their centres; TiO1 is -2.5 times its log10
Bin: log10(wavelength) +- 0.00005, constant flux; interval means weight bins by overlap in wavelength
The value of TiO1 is 0.03 mag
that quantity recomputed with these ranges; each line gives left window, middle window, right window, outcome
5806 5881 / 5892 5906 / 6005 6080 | 0.21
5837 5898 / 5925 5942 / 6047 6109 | -0.03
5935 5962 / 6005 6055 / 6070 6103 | 0.02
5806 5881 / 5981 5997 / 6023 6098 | 0.04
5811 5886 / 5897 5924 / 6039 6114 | 0.07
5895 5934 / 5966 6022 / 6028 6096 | 0.02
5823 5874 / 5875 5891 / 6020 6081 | 0.07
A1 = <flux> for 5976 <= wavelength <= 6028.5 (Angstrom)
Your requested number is 148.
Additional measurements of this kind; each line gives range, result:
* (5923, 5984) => 152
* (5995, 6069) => 153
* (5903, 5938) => 151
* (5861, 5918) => 142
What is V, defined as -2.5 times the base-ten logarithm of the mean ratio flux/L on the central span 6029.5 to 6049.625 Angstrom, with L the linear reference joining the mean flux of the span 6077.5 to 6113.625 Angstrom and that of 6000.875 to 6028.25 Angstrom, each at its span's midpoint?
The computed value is -0.05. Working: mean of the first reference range 148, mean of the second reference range 152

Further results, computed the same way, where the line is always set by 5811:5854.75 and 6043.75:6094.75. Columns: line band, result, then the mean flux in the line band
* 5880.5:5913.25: 0.16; 135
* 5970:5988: 0.04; 150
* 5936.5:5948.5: 0.02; 153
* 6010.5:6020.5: 0.08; 145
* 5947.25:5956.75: 0.01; 155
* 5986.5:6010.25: 0.05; 148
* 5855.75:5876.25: 0.04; 150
